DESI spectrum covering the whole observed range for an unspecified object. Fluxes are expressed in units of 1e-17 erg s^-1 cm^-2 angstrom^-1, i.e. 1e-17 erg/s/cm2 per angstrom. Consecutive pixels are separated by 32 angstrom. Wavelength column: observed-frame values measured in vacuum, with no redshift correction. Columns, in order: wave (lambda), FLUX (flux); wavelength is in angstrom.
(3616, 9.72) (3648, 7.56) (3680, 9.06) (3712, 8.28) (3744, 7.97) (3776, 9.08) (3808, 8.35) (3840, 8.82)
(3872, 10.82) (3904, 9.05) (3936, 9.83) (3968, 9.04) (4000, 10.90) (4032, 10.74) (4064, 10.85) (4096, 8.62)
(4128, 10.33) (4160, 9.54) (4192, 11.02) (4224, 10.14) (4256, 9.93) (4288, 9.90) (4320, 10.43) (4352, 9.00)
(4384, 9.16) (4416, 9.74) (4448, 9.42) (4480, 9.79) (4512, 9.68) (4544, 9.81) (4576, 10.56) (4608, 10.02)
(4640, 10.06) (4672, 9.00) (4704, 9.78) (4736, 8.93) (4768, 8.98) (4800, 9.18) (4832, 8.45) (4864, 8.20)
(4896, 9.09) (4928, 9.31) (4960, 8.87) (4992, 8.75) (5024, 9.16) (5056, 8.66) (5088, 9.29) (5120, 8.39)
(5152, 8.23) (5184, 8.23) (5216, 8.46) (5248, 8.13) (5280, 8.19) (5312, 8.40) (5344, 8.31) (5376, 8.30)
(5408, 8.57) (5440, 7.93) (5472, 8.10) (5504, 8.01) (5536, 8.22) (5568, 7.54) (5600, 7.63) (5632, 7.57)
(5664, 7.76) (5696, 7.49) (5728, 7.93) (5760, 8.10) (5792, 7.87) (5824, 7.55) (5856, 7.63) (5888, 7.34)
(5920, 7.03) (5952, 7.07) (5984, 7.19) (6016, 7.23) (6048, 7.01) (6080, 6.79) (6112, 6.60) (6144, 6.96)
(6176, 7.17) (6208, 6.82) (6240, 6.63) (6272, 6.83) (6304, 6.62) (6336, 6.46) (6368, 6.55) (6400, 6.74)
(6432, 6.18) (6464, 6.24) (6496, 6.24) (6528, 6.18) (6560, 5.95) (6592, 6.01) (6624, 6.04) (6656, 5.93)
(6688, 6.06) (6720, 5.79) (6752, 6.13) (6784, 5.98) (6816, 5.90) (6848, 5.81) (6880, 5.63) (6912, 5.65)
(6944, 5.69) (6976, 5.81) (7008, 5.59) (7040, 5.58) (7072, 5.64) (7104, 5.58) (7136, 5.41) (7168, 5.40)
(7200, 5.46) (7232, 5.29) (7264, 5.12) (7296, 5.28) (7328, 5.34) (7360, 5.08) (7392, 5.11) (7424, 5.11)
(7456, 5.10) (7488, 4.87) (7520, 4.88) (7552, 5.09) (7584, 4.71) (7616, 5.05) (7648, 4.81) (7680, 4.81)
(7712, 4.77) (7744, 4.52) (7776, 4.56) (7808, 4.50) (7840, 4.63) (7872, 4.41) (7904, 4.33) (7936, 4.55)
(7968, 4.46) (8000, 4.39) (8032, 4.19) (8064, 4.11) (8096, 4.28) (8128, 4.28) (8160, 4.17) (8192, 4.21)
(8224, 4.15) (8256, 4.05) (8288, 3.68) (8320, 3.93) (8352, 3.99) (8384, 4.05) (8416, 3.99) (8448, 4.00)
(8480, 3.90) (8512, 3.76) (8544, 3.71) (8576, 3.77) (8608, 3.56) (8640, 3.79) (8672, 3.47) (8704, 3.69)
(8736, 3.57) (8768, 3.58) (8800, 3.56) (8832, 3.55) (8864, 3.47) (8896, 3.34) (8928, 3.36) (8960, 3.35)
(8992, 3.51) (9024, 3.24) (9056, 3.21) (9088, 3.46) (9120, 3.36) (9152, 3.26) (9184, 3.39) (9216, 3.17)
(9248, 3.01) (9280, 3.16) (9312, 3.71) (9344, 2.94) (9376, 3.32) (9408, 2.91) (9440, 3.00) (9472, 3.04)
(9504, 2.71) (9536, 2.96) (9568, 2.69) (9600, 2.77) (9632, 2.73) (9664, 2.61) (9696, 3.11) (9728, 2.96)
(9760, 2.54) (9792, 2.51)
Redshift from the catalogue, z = 0.001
